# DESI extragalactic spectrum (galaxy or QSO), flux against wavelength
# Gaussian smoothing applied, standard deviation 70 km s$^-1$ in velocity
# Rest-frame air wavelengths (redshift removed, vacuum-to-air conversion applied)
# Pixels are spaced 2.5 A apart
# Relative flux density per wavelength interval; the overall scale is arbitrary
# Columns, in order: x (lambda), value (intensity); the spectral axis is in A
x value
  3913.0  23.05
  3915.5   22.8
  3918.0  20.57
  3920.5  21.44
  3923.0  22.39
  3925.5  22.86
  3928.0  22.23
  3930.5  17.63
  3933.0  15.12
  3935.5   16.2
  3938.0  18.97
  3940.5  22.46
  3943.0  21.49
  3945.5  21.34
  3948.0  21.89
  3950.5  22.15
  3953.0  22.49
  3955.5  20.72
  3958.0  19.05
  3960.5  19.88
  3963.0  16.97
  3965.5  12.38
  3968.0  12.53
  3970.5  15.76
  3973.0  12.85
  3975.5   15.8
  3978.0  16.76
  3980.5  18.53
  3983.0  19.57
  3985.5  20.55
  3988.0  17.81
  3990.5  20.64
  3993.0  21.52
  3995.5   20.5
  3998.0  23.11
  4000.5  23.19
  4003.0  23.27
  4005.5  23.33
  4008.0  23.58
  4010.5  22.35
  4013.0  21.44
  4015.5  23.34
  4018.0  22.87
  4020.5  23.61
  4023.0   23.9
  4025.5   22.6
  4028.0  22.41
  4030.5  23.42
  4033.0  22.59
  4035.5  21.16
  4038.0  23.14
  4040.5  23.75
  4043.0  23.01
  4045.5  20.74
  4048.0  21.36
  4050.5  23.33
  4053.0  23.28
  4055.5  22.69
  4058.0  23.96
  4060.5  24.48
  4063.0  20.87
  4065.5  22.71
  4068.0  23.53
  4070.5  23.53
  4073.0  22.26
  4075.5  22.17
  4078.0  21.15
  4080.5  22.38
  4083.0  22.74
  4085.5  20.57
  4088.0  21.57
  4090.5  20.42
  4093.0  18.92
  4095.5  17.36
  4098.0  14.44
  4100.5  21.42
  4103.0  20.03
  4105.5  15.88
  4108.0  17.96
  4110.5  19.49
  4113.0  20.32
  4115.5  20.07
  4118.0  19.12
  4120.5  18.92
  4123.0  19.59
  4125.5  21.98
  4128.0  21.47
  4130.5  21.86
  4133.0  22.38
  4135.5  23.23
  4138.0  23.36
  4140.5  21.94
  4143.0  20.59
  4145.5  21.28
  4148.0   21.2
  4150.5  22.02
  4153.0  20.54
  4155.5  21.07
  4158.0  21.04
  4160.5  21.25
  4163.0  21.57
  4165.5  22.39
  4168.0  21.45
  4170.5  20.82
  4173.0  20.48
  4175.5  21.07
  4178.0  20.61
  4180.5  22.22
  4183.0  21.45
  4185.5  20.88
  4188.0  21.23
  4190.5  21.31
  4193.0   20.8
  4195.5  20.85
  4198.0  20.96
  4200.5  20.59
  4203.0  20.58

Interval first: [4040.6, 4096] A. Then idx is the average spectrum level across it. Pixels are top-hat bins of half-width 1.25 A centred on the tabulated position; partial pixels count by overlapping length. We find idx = 22.1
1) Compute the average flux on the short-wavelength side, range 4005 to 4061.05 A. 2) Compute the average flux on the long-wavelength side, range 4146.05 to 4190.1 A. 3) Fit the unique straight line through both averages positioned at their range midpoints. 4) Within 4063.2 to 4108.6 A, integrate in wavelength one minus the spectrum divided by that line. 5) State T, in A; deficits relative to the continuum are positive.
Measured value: 3.5 A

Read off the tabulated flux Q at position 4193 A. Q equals 20.8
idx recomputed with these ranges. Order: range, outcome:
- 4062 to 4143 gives 20.7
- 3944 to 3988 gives 18.2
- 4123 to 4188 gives 21.5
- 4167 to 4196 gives 21.1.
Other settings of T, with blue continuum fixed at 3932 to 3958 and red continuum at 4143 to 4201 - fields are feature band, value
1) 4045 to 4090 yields -3.56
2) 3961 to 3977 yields 4.47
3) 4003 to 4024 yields -2.57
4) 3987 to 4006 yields -1.09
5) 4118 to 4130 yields 0.31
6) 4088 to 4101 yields 1.39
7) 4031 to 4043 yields -1.22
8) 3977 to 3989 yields 1.01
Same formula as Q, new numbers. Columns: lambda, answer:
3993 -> 21.52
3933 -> 15.12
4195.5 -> 20.85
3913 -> 23.05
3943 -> 21.49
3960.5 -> 19.88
